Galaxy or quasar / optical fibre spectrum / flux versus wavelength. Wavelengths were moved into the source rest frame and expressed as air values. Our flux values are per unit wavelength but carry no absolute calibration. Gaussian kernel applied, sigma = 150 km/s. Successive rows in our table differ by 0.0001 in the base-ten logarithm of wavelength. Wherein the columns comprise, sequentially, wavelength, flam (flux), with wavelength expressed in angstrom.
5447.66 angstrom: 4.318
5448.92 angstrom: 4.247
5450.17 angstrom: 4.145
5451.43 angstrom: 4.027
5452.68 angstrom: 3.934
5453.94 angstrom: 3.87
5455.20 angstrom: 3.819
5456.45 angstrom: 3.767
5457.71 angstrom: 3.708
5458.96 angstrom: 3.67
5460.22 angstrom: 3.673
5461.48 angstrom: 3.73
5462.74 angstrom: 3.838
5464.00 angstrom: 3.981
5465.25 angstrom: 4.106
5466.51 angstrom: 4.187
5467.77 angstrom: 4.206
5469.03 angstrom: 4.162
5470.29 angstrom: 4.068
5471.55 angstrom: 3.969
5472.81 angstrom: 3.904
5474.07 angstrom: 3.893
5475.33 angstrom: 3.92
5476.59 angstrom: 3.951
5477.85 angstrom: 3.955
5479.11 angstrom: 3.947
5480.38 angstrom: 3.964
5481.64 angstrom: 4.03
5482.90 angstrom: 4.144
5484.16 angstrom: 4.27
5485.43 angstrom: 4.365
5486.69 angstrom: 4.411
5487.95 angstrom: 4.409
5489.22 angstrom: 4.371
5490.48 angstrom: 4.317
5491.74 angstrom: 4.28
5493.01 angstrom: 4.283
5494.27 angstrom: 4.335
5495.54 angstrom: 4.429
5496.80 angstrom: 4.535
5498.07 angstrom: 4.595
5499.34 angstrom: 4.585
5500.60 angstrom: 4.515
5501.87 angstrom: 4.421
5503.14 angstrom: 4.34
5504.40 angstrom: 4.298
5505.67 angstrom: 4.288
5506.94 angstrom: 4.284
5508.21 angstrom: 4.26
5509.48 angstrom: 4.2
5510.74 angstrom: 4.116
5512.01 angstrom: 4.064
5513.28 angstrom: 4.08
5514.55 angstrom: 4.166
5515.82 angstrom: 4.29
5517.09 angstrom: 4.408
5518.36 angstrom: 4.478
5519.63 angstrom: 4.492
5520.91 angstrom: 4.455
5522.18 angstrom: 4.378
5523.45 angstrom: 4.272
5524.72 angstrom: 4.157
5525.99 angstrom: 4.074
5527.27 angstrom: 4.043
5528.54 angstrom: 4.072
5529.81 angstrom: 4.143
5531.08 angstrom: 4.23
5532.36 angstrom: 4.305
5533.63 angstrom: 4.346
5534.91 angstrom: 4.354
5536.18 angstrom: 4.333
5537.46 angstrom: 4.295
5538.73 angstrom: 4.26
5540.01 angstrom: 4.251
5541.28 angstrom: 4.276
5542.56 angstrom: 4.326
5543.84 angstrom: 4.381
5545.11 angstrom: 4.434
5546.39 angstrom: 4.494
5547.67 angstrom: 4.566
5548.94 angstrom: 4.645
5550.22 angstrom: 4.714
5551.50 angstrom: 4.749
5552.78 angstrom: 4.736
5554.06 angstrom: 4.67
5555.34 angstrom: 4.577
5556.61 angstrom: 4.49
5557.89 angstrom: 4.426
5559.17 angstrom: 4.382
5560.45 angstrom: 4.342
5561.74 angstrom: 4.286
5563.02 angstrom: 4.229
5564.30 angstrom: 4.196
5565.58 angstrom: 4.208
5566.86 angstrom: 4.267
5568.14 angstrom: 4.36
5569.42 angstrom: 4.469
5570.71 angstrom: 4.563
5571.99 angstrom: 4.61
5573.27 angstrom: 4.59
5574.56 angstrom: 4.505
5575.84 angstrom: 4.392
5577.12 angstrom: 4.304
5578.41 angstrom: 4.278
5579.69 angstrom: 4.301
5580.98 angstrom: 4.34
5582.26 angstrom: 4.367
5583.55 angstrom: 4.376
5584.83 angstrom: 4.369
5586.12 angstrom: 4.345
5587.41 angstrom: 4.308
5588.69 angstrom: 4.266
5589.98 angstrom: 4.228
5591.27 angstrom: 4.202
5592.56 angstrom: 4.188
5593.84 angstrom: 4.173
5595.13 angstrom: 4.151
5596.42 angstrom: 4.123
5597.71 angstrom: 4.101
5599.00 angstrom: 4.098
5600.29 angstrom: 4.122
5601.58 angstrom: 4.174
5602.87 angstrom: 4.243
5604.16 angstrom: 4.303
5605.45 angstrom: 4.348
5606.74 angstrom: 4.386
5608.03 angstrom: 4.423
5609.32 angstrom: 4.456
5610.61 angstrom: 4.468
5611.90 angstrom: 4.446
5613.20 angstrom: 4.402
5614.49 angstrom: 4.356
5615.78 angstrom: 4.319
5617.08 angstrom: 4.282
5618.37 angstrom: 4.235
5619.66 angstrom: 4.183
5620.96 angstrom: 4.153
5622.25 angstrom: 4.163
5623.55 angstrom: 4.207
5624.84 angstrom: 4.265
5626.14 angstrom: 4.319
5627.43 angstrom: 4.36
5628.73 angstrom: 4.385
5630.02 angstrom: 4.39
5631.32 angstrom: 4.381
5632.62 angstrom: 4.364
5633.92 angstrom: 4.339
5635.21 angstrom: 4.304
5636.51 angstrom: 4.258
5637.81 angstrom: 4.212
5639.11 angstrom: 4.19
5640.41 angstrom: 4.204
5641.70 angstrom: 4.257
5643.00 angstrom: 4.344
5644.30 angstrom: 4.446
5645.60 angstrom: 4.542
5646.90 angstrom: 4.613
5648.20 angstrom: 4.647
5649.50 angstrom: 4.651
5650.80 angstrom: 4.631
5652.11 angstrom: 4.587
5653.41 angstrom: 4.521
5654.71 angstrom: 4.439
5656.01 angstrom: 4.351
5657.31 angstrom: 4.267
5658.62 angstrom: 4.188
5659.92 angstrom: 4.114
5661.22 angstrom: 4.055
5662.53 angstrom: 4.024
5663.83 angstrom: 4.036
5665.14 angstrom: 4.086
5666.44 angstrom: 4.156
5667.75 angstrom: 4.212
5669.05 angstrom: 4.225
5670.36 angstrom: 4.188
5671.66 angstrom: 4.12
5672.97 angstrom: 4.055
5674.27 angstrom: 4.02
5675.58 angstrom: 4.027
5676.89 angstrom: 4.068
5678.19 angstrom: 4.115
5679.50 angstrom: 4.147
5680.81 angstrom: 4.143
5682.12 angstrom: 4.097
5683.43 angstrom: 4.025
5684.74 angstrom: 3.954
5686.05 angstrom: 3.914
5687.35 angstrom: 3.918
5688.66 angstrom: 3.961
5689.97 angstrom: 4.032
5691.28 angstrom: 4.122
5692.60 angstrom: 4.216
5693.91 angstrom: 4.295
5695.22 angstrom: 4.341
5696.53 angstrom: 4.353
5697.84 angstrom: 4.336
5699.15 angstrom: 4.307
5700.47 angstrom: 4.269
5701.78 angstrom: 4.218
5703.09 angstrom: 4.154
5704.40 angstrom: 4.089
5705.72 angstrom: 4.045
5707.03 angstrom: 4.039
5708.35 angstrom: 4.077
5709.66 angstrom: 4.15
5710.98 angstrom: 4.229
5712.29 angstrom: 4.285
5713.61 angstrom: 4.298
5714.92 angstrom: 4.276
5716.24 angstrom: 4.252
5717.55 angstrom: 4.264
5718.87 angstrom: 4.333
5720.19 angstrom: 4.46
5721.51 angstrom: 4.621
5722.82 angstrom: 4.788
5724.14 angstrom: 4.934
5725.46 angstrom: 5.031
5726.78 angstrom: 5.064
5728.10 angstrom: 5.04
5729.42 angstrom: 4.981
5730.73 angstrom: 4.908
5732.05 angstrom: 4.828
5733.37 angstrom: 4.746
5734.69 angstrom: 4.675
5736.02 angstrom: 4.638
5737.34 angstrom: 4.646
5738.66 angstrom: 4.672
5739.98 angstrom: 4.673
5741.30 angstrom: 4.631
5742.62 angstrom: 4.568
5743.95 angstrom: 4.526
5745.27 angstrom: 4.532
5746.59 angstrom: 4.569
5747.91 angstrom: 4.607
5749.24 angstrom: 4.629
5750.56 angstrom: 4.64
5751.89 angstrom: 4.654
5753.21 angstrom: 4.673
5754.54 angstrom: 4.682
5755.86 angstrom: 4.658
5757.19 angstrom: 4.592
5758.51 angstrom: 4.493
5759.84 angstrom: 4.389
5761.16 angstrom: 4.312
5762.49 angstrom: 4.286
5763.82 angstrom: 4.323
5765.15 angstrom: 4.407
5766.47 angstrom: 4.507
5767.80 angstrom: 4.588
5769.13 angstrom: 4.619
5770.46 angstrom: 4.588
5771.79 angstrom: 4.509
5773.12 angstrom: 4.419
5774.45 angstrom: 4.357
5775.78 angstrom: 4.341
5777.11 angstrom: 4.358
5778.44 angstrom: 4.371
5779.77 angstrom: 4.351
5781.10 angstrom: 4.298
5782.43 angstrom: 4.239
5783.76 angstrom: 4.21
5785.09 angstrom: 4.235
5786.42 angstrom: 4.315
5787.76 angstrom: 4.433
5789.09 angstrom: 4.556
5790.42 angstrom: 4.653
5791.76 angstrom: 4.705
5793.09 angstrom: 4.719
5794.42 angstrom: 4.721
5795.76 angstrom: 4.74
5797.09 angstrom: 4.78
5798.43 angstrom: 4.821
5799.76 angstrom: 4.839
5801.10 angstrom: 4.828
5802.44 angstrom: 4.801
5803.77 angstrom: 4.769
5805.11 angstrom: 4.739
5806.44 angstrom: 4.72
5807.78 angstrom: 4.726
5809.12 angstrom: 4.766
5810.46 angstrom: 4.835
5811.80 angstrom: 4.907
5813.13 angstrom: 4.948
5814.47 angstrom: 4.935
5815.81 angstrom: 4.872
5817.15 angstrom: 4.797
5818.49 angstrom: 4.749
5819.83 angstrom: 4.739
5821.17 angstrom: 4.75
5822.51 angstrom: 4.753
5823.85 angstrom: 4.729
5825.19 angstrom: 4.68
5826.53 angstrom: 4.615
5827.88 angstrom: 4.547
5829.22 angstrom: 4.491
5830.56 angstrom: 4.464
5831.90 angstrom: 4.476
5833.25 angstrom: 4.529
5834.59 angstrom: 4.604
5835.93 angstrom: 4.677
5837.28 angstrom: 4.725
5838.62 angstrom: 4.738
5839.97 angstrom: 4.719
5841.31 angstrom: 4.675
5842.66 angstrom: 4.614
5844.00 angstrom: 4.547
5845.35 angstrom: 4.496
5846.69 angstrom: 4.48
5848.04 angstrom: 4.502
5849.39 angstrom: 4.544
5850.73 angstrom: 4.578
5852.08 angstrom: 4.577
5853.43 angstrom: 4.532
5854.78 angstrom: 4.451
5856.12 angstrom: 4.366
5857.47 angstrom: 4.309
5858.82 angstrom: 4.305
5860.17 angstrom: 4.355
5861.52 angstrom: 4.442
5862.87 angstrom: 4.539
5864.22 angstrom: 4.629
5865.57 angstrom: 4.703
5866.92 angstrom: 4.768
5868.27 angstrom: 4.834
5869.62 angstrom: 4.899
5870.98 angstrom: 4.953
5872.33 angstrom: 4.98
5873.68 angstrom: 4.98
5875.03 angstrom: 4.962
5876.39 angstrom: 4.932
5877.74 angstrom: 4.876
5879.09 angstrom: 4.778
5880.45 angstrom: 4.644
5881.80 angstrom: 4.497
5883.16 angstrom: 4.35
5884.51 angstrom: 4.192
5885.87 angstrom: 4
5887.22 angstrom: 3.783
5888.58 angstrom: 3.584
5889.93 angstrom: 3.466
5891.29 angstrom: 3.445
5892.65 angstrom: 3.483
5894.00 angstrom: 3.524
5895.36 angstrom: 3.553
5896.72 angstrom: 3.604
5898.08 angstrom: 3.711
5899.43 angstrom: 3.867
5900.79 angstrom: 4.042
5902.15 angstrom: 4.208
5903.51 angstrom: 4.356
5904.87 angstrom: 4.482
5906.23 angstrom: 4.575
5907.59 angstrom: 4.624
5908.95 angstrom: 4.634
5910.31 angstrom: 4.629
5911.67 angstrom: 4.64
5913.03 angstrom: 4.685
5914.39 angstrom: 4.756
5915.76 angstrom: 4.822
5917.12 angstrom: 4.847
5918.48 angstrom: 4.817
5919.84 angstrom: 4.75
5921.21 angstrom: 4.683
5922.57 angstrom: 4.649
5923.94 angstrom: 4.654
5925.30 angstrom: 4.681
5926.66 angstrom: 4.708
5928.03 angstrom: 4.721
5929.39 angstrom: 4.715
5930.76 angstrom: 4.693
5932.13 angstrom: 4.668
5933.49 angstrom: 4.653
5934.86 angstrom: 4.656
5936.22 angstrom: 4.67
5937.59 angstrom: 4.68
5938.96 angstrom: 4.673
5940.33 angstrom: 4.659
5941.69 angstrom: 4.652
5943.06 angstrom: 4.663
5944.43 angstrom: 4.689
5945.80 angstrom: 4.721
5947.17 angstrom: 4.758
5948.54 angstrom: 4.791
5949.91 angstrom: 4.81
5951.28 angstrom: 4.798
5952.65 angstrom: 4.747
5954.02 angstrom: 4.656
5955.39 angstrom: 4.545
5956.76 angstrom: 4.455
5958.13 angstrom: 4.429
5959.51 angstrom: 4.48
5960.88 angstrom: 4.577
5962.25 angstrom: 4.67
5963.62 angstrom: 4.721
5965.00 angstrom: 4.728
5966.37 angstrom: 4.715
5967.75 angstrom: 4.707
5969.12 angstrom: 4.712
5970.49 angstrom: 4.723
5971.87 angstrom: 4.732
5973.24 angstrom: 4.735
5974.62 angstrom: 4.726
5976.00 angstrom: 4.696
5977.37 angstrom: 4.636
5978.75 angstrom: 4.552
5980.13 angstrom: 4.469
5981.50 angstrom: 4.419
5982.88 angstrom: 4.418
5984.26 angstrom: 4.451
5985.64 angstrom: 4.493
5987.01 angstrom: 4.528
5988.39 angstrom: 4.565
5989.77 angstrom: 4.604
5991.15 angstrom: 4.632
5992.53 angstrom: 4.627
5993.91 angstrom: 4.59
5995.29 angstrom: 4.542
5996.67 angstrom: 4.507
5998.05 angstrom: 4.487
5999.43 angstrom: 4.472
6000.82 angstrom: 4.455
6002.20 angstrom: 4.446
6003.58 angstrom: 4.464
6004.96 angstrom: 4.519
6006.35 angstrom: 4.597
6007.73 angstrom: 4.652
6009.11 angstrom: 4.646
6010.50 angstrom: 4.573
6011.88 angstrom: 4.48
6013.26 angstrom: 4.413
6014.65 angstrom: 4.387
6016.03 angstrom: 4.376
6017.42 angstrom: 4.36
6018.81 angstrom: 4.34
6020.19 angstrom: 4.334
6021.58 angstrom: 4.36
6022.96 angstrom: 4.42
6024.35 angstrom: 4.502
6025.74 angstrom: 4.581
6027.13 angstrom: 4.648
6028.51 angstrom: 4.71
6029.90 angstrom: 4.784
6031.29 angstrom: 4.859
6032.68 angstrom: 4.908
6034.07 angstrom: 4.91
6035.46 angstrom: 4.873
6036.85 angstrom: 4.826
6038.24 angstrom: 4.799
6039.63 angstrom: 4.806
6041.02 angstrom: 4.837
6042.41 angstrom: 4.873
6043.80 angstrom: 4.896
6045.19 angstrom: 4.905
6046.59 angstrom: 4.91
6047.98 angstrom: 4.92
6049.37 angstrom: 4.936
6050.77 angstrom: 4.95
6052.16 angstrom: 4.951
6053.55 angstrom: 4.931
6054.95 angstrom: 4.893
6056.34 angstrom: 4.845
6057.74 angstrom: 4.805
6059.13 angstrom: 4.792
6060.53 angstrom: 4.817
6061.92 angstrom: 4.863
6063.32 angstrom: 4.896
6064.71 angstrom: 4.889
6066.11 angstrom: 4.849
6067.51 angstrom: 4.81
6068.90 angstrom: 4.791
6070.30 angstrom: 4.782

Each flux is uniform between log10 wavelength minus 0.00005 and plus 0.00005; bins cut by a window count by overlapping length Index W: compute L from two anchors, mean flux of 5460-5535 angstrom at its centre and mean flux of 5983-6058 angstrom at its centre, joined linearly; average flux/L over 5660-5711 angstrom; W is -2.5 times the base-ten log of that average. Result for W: 0.06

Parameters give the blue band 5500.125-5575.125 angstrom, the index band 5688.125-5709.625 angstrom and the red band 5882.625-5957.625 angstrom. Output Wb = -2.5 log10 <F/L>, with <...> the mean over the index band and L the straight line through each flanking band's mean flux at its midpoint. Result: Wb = 0.05 mag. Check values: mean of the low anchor 4.36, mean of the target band 4.18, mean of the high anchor 4.44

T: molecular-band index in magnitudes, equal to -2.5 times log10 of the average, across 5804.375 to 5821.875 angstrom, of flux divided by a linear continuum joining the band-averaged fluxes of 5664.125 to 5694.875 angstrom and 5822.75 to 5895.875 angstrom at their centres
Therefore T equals -0.103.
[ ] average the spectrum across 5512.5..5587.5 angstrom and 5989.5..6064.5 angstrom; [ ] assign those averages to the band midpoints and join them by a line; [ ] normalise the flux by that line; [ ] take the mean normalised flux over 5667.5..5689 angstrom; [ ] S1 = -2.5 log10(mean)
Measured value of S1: 0.097 mag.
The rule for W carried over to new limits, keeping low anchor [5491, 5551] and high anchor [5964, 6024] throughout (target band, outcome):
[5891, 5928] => 0.03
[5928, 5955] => -0.04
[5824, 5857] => -0.02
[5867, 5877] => -0.10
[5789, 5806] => -0.07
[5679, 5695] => 0.08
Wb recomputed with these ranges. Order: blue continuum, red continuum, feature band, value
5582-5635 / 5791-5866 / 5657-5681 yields 0.07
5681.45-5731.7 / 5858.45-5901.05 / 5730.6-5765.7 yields -0.06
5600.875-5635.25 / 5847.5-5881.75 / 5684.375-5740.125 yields 0.01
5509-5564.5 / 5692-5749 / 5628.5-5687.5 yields 0.05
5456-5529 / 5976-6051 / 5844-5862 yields 0.00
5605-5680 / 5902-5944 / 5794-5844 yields -0.05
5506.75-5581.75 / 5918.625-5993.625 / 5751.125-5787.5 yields 0.02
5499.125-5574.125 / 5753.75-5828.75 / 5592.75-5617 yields 0.04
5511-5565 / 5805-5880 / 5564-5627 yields 0.03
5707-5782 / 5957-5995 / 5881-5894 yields 0.19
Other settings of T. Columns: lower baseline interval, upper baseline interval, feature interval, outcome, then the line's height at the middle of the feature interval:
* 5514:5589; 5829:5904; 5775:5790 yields 0.01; 4.39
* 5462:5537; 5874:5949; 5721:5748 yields -0.10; 4.35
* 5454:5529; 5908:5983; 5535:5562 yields -0.06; 4.23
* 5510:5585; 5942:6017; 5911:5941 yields -0.03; 4.56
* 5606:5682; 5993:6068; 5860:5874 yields -0.05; 4.52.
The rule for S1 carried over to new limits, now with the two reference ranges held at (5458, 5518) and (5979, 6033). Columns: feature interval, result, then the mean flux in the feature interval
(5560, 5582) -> -0.03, 4.37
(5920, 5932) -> -0.05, 4.69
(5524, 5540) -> 0.00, 4.22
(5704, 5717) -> 0.04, 4.18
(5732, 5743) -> -0.08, 4.67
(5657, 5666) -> 0.05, 4.1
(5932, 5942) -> -0.04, 4.67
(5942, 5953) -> -0.06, 4.74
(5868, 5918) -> 0.02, 4.35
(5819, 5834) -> -0.05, 4.62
